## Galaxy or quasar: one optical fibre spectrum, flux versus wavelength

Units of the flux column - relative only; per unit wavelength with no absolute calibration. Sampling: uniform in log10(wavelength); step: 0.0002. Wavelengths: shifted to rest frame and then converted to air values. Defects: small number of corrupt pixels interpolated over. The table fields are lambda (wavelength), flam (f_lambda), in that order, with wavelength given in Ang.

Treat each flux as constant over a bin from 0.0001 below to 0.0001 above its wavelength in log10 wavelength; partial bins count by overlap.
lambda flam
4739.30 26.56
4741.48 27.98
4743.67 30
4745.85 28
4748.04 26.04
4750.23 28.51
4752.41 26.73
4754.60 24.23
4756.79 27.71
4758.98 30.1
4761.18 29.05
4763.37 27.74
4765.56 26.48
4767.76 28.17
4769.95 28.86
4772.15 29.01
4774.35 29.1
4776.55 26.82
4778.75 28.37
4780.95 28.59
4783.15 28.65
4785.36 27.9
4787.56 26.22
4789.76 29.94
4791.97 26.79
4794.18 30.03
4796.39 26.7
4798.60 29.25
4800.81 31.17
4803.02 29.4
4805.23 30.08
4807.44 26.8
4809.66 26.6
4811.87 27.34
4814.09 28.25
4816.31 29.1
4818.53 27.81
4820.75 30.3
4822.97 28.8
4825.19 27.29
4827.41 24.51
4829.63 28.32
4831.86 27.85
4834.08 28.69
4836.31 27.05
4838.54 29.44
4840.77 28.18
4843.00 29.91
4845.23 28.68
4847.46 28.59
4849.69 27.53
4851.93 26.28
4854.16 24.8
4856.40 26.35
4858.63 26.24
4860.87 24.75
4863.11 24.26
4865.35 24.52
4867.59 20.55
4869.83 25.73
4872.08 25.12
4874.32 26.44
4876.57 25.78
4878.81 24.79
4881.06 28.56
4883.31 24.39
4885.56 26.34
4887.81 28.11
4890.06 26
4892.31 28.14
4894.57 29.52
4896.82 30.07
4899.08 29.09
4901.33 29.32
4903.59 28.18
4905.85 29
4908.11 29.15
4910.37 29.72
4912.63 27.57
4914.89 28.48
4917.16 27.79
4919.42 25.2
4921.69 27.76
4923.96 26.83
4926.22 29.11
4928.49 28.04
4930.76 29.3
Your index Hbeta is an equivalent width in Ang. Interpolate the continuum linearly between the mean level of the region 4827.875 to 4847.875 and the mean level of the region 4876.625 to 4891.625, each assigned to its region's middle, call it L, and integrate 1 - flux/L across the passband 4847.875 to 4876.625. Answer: 2.1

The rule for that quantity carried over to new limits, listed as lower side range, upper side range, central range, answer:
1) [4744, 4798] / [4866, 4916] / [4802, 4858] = -0.6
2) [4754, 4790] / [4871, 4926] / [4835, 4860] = 0.2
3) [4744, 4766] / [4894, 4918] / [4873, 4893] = 1.6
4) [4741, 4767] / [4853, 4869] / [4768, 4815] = -3.1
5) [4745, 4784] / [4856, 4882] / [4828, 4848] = -1.9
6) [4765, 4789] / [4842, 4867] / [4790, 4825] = -1.5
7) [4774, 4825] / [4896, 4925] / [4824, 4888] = 4.2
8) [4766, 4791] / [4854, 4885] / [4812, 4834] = -1.0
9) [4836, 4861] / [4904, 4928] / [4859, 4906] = 2.0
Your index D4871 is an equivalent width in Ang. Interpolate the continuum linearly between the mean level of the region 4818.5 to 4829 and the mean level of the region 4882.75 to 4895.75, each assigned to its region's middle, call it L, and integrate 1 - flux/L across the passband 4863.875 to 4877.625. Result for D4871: 1.4 Ang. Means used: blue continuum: 27.8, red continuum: 27.2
